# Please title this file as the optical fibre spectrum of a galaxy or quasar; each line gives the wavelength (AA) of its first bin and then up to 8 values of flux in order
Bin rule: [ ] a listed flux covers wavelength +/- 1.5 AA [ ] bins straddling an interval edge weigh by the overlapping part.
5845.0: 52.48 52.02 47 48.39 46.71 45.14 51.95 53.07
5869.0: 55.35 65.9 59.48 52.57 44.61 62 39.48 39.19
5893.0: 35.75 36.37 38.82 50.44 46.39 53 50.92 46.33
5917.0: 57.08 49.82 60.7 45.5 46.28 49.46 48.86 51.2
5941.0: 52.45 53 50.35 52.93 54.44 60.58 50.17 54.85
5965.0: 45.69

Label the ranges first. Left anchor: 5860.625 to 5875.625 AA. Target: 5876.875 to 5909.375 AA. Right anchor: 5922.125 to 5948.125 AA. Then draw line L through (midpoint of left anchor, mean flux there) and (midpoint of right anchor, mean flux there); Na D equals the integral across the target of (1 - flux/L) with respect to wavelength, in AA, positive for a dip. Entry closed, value 5.4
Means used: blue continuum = 56.3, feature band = 45.2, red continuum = 50.6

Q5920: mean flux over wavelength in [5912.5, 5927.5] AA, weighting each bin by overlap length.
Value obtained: 51.9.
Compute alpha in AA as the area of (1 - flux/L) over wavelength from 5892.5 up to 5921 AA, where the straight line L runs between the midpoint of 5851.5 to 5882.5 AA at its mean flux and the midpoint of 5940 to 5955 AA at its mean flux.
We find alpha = 3.10 AA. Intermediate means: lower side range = 52.1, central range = 46.8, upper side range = 52.9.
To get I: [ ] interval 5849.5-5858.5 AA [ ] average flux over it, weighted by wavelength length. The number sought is 47.4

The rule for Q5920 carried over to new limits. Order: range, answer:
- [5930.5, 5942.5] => 50.5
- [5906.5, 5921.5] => 51.4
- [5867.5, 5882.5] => 55.6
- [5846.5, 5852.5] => 49.5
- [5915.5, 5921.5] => 53.5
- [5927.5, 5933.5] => 47.9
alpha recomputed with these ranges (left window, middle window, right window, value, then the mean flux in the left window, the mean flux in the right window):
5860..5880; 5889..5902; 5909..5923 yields 3.53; 55.2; 52.1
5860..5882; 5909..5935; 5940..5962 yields 1.50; 54.3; 53.5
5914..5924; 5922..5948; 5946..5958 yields 1.76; 54.2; 54.6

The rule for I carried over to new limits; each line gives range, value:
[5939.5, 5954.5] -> 52.6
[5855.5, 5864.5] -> 47.9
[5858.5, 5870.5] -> 51.4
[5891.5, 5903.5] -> 40.3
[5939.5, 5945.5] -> 52.7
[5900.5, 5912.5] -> 50.2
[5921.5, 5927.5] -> 53.1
